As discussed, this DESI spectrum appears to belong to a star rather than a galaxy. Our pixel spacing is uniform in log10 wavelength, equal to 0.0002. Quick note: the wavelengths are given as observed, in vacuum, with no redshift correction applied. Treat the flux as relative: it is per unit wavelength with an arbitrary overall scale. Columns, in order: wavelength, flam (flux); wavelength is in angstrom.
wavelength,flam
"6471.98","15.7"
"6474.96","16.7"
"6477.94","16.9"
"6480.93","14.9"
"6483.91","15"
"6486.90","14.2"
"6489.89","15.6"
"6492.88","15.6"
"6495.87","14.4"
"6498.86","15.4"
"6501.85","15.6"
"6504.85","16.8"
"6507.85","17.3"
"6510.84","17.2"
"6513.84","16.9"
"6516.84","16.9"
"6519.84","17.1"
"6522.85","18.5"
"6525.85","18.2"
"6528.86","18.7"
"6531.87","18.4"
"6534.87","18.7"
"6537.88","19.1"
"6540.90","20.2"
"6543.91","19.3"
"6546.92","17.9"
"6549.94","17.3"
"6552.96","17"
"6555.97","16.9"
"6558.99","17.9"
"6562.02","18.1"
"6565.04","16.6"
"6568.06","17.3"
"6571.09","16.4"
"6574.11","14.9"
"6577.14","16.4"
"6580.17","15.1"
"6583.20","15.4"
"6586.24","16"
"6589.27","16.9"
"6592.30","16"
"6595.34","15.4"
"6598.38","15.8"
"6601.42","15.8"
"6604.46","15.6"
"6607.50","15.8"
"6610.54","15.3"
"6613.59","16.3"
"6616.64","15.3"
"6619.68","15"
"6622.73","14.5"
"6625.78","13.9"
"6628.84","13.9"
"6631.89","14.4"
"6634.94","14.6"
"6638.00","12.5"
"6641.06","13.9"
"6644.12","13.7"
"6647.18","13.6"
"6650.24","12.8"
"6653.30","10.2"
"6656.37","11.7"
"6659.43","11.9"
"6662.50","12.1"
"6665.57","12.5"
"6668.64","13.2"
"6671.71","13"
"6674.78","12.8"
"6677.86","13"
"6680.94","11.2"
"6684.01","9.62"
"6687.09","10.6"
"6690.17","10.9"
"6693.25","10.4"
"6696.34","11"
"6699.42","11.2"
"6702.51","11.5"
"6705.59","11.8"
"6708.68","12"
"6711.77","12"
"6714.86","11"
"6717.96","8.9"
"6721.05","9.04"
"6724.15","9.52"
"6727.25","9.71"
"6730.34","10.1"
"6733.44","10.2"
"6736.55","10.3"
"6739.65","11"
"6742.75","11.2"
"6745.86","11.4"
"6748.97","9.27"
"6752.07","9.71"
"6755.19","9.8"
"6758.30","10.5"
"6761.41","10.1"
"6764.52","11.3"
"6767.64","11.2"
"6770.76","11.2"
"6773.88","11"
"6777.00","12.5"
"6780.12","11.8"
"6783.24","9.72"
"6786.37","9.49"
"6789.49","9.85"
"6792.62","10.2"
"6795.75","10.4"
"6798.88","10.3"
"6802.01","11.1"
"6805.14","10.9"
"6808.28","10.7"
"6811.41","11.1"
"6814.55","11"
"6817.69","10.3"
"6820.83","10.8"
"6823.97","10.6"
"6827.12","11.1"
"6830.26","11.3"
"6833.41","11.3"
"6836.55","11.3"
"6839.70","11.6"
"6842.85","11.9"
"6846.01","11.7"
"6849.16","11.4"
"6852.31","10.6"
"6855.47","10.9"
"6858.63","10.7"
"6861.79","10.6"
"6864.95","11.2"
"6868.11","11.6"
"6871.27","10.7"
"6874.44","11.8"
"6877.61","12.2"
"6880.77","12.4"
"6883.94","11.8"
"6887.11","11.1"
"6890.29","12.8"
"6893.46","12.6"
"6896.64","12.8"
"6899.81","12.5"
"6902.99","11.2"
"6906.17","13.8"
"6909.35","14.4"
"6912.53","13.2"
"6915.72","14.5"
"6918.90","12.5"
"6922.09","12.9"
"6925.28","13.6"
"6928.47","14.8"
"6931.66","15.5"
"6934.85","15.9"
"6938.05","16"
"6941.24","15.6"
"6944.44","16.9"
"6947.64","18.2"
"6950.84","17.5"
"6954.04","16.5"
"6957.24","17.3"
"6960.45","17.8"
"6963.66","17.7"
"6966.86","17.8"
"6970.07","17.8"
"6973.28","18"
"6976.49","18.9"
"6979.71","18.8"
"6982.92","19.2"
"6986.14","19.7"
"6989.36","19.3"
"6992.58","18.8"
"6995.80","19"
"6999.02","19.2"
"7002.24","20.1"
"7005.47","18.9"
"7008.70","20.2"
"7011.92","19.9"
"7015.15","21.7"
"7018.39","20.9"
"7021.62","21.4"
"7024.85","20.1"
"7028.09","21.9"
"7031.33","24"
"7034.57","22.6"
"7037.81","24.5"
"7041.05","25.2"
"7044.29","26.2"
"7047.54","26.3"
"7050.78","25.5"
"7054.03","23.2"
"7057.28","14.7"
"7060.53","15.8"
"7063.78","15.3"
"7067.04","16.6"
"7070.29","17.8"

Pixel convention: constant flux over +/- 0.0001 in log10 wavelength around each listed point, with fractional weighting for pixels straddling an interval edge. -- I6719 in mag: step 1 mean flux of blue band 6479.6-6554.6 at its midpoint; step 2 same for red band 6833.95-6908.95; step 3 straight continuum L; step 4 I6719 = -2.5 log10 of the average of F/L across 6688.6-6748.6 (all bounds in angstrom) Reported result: 0.30 mag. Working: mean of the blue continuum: 17.1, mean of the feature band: 10.7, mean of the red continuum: 11.7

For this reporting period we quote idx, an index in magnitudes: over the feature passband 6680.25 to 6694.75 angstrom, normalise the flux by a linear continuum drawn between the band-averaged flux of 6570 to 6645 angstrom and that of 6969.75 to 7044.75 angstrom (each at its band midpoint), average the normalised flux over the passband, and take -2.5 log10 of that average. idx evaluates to 0.47 mag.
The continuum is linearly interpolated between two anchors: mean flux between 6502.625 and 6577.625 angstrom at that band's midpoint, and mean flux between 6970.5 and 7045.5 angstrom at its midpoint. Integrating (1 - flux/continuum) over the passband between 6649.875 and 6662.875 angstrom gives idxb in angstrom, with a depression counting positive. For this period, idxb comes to 4.8 angstrom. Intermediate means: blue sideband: 17.6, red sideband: 20.7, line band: 11.6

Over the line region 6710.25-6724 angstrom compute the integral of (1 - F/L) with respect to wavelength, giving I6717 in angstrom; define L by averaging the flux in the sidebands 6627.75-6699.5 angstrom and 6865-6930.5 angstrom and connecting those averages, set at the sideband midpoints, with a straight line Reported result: 2.5 angstrom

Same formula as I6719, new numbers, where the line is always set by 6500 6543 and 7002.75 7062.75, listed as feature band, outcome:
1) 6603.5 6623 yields 0.197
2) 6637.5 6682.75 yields 0.446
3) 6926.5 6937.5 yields 0.336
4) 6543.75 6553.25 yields 0.016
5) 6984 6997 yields 0.119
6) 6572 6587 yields 0.174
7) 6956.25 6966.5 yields 0.199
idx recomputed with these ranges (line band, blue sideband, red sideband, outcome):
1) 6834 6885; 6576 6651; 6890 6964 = 0.289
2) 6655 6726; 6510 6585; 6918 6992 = 0.458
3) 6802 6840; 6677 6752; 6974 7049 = 0.294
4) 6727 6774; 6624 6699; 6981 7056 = 0.363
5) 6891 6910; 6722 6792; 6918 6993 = 0.184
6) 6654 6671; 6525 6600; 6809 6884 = 0.229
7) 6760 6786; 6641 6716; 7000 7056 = 0.313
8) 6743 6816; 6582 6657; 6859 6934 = 0.255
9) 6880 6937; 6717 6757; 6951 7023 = 0.217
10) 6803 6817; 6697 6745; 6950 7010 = 0.222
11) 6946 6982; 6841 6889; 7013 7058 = 0.010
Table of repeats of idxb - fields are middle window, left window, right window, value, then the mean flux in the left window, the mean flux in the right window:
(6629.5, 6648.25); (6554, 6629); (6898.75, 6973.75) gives 2.4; 15.9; 15.5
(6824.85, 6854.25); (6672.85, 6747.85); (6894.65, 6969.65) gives 4.5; 10.8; 15.2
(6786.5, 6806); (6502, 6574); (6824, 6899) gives 3.7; 17.7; 11.5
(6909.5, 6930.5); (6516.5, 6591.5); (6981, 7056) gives 7.1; 17.4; 21.6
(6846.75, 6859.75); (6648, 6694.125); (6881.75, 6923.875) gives 1.7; 11.8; 12.8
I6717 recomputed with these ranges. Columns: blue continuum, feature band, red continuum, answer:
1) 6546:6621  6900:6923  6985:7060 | 7.9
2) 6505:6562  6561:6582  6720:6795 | 0.4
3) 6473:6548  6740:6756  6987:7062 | 7.3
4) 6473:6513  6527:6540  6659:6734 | -3.4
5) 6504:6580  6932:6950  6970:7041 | 3.2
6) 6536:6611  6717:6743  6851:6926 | 8.1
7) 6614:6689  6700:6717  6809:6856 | 1.2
